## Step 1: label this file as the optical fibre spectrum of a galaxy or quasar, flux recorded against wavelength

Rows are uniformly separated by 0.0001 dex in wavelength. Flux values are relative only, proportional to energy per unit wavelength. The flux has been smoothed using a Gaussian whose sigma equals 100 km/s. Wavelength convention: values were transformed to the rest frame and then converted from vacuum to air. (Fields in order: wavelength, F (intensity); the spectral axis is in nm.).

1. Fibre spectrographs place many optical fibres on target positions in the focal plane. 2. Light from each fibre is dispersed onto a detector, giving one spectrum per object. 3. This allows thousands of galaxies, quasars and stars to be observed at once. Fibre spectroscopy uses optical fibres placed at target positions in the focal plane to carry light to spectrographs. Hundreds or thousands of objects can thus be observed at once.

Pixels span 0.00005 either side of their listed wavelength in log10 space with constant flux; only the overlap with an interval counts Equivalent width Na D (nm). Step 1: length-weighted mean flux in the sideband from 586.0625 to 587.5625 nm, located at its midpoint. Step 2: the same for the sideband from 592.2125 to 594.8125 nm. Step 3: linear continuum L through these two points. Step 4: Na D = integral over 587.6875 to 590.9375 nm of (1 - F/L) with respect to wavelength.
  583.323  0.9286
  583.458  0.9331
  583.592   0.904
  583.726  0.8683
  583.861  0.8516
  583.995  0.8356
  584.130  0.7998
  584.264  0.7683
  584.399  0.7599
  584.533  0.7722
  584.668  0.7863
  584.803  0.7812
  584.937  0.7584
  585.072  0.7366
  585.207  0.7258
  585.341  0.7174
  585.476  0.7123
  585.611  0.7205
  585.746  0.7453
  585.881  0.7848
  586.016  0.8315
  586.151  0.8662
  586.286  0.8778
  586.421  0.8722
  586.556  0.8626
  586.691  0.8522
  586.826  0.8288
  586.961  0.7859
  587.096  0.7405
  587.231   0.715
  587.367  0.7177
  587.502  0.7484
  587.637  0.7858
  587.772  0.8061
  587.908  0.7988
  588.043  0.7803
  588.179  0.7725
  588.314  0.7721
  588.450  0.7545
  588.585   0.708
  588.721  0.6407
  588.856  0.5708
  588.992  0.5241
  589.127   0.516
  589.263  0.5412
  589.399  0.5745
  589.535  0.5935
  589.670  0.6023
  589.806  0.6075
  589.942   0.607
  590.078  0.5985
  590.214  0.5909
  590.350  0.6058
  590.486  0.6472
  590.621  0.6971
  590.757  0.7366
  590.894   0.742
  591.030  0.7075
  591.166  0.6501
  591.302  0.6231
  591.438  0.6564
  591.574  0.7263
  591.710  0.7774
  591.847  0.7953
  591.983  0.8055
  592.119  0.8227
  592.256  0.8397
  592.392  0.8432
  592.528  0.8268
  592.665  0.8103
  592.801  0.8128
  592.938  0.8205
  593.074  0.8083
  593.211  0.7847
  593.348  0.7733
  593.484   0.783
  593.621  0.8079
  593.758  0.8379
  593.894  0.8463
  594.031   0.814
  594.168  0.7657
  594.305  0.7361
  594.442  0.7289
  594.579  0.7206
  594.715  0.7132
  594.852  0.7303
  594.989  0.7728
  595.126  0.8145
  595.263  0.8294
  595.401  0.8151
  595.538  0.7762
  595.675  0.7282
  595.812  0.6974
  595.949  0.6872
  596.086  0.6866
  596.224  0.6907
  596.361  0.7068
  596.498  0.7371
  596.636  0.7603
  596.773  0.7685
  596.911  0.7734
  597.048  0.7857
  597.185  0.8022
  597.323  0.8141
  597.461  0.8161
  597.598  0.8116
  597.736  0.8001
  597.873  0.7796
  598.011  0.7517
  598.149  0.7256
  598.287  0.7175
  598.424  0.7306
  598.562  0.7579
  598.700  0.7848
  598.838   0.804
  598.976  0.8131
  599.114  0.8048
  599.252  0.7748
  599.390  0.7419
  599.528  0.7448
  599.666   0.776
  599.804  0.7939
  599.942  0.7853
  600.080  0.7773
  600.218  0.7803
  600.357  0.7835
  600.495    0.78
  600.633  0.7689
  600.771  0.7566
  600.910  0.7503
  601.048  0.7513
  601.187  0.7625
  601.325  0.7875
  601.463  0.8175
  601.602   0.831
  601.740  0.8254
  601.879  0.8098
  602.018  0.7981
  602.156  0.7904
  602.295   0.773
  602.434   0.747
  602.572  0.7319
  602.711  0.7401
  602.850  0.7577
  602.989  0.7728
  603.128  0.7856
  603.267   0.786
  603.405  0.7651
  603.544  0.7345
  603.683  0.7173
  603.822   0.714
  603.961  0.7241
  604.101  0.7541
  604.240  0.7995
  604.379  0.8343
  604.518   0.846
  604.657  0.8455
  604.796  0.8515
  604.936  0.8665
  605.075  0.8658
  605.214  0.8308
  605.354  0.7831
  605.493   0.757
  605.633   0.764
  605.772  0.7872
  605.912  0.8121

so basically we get 0.58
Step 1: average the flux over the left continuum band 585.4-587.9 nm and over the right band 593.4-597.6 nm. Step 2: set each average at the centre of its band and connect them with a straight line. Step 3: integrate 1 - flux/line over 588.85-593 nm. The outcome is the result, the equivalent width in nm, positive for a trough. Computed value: 0.48 nm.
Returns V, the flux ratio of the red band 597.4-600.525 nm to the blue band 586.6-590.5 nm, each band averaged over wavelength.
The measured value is 1.13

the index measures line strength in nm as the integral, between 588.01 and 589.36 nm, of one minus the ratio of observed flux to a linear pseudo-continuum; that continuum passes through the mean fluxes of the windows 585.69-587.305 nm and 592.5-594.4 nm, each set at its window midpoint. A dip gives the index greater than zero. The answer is 0.26 nm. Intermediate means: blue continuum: 0.814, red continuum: 0.8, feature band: 0.653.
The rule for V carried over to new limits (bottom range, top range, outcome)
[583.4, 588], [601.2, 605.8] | 0.99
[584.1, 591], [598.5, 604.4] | 1.07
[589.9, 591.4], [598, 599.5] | 1.16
